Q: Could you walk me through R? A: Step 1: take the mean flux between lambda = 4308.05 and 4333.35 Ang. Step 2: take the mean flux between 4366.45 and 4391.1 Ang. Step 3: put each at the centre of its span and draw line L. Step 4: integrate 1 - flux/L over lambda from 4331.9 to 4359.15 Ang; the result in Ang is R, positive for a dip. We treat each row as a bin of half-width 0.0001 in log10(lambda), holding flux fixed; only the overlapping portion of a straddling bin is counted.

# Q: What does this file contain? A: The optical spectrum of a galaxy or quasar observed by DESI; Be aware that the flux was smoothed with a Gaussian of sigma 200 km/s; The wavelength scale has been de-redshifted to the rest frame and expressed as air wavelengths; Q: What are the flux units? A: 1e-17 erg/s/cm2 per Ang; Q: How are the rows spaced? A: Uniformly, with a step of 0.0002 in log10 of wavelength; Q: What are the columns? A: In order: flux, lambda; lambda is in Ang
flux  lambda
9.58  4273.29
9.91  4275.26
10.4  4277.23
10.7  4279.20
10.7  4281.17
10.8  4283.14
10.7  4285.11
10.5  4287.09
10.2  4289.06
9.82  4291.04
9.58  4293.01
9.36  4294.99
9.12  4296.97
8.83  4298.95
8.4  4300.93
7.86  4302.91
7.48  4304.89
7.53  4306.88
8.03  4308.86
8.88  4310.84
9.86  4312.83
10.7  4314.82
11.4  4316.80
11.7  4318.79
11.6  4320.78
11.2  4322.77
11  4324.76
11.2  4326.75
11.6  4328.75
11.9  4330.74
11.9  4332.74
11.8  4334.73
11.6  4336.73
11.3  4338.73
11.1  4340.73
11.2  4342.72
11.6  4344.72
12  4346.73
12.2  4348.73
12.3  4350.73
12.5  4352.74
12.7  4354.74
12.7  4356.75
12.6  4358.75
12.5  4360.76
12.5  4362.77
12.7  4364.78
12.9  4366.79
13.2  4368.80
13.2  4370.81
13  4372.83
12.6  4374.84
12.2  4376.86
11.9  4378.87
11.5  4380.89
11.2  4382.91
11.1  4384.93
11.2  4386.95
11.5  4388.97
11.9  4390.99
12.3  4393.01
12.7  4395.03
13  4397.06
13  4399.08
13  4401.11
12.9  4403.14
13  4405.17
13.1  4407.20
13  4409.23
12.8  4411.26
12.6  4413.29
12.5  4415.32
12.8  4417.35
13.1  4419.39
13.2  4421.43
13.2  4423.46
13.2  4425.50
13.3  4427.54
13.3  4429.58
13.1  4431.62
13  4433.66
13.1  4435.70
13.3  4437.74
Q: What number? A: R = -1.4 Ang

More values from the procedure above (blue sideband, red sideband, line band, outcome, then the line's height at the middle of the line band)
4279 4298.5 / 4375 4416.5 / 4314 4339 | -1.34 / 10.9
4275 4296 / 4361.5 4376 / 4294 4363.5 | 4.71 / 11.6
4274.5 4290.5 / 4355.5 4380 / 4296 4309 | 3.31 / 11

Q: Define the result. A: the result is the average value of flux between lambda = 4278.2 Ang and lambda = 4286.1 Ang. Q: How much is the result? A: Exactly 10.7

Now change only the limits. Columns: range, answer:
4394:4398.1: 12.9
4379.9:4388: 11.2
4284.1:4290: 10.5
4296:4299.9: 8.97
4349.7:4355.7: 12.5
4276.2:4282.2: 10.6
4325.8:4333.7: 11.6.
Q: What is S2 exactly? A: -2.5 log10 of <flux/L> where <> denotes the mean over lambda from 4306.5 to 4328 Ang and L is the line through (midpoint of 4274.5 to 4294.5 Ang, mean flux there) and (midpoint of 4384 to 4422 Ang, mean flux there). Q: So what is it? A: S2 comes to 0.058 mag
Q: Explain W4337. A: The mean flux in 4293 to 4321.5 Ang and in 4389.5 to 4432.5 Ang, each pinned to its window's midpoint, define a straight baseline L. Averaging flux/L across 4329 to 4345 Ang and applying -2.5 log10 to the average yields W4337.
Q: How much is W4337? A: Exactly -0.12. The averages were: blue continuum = 9.33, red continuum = 12.9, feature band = 11.6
